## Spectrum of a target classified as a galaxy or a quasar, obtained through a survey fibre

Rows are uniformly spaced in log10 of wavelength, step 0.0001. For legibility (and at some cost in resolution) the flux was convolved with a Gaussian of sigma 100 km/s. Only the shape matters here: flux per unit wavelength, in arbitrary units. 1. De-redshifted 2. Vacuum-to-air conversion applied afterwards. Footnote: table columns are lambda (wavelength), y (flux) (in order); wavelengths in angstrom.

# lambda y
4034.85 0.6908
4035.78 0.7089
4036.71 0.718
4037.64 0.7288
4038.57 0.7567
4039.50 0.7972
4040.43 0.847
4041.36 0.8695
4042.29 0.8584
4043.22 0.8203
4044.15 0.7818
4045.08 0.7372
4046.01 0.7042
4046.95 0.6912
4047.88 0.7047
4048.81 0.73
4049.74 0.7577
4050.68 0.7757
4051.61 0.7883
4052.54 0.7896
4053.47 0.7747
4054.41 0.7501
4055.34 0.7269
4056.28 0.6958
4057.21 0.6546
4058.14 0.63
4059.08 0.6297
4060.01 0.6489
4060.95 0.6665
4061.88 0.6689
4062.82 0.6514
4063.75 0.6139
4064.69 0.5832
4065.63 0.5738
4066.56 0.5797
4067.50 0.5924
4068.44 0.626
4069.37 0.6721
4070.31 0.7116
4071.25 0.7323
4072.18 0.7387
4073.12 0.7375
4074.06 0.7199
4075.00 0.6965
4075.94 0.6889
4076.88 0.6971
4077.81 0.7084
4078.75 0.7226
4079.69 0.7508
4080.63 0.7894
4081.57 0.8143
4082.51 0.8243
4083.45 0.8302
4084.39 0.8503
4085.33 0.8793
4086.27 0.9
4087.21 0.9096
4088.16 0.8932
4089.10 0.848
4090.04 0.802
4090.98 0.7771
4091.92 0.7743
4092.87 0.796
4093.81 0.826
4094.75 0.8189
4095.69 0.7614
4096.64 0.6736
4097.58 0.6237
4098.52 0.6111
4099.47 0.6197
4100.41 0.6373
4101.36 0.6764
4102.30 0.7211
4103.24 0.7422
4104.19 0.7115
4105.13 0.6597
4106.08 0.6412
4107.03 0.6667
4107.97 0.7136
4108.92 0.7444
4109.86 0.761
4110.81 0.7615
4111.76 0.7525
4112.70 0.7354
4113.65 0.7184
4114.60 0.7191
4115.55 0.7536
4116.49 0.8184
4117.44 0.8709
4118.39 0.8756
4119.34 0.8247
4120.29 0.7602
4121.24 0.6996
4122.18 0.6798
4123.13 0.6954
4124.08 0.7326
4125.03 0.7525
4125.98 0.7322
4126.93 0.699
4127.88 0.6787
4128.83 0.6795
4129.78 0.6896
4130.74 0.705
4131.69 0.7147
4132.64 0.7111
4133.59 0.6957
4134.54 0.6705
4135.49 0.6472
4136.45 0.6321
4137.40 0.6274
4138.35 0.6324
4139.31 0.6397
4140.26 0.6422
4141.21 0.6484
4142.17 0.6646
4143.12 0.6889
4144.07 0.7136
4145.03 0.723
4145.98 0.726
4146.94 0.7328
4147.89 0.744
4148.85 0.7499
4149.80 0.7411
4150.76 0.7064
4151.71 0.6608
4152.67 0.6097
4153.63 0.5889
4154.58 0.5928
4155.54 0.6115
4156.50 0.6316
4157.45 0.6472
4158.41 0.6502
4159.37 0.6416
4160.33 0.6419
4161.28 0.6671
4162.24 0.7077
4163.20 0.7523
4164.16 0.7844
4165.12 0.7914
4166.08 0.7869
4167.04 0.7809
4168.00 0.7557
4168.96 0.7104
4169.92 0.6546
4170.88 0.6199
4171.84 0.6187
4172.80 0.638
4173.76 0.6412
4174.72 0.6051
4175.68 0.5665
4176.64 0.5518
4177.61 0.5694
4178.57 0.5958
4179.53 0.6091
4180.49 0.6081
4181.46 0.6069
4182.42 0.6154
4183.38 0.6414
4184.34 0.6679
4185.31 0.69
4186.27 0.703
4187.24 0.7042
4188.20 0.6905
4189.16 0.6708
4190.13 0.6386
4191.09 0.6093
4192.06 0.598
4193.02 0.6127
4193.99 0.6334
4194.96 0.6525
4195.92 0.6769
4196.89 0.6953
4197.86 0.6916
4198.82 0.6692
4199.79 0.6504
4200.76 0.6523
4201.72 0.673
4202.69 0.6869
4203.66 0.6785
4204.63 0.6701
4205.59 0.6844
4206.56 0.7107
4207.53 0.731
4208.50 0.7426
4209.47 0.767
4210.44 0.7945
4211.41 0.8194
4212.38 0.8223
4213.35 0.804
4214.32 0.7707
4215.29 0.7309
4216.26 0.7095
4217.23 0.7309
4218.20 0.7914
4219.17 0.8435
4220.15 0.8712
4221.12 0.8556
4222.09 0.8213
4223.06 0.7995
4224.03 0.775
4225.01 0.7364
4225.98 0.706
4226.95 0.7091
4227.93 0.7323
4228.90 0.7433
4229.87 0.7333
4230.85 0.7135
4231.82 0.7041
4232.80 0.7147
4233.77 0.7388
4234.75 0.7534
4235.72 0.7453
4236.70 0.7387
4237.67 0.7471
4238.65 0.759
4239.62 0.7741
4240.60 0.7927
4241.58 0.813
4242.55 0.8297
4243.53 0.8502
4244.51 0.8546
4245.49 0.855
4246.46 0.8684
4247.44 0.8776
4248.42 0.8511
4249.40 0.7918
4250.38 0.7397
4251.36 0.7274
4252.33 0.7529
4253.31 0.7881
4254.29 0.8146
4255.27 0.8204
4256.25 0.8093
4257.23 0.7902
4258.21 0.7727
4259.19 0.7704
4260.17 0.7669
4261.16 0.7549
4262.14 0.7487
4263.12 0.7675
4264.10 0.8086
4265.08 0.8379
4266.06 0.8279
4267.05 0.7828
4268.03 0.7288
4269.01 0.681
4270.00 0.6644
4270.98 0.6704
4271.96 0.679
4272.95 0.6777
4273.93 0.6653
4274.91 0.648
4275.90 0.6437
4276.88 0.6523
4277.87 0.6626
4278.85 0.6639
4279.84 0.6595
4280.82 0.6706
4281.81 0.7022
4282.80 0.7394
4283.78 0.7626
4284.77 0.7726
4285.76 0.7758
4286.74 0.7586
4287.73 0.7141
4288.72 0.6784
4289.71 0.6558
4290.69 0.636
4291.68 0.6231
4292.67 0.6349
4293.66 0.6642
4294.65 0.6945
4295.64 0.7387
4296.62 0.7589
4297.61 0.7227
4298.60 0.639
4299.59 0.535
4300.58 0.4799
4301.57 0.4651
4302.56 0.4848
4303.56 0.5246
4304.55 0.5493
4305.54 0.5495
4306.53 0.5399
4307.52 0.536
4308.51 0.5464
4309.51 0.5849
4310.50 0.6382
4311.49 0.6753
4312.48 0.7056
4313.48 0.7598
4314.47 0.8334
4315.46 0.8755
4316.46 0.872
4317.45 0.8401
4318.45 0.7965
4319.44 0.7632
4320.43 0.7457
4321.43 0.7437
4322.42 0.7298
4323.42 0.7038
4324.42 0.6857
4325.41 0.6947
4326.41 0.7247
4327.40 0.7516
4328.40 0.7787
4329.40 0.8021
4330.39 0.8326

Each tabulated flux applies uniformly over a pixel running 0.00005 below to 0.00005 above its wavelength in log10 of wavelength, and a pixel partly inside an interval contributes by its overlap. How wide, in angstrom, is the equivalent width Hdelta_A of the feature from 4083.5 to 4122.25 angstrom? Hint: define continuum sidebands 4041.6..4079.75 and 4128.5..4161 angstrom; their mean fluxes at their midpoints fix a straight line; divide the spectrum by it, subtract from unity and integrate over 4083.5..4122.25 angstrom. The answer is -4.0 angstrom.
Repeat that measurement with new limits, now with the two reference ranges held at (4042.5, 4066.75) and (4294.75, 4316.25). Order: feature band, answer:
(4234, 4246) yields -2.65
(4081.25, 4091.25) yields -2.29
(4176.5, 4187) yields 0.59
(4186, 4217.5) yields -1.91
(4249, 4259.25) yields -2.15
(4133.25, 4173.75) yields -0.43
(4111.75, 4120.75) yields -1.34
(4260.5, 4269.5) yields -1.81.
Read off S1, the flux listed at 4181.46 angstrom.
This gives 0.6069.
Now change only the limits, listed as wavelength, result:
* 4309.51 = 0.5849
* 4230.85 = 0.7135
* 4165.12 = 0.7914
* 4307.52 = 0.536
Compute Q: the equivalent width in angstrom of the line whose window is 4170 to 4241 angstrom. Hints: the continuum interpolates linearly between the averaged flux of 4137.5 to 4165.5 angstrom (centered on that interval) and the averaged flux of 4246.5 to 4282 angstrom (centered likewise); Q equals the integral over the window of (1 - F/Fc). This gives 0.9 angstrom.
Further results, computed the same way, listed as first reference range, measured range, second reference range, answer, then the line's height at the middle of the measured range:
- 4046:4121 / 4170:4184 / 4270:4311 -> 1.7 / 0.692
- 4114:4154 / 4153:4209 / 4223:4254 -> 5.7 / 0.736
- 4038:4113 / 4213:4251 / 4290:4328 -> -4.8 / 0.691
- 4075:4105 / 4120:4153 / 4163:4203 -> 0.9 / 0.711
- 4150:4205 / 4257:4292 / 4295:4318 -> -3.6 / 0.649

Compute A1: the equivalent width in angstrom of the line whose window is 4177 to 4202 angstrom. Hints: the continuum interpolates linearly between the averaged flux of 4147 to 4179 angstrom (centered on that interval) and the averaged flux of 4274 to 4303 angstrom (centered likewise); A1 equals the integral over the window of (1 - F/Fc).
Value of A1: 0.77 angstrom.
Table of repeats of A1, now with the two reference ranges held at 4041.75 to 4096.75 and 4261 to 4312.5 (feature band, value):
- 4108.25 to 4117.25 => -0.4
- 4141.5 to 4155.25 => 0.5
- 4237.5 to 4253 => -2.9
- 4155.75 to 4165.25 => 0.3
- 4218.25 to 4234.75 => -1.8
